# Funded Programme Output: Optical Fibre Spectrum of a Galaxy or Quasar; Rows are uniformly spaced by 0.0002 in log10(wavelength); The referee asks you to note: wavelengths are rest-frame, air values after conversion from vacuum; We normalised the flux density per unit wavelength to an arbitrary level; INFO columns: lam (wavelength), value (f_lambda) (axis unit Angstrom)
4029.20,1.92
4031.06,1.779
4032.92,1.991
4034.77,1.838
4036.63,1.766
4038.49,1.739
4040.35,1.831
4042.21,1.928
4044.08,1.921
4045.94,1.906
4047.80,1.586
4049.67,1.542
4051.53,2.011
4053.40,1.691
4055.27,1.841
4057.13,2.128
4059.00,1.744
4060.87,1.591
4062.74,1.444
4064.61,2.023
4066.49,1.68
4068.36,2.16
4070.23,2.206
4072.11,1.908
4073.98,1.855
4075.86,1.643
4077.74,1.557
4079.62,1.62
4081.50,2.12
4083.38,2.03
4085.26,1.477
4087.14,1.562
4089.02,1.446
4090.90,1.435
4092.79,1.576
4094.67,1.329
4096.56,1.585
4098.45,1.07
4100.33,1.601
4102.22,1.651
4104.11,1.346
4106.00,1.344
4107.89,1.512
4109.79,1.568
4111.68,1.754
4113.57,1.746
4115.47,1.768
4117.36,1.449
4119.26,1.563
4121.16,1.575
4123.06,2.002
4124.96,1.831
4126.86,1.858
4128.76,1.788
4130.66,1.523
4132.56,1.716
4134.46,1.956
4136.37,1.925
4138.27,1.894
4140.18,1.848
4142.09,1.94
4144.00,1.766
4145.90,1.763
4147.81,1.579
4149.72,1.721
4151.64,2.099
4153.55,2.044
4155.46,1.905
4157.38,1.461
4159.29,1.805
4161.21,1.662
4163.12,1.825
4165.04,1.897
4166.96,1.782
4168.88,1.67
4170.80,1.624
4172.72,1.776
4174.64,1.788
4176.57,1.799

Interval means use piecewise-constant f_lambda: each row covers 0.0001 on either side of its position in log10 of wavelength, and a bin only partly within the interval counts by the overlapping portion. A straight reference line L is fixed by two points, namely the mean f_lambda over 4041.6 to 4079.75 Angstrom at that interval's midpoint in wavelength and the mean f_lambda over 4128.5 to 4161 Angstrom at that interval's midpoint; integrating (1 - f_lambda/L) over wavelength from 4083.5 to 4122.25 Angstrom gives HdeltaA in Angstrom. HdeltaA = 5.9 Angstrom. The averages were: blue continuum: 1.81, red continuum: 1.8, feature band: 1.53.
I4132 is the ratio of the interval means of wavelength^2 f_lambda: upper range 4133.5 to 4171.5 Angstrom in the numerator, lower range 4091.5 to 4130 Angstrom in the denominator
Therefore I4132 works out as 1.16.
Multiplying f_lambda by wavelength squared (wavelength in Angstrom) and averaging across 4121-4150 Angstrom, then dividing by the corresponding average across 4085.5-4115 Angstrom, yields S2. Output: 1.22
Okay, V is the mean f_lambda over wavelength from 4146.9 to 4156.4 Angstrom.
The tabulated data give 1.87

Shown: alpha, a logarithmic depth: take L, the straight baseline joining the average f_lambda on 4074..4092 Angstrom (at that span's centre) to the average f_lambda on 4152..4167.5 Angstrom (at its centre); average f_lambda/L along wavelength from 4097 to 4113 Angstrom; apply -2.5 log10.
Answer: 0.15 mag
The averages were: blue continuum 1.66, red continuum 1.81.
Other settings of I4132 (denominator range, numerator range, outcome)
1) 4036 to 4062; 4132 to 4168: 1.06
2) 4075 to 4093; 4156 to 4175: 1.09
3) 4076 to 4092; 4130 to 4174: 1.12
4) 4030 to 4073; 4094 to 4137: 0.92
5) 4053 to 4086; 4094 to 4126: 0.88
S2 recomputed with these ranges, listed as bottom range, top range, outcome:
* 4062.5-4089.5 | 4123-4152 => 1.04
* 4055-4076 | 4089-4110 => 0.79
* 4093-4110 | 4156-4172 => 1.23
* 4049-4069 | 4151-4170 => 1.05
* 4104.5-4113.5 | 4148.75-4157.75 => 1.23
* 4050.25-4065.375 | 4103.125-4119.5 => 0.89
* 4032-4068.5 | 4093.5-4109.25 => 0.81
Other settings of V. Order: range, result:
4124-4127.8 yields 1.84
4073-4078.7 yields 1.69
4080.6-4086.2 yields 1.87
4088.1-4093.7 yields 1.48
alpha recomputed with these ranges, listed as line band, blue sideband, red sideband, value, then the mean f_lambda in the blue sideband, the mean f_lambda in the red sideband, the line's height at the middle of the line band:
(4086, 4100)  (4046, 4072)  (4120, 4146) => 0.255 mag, 1.82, 1.81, 1.82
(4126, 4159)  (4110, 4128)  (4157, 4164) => -0.060 mag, 1.72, 1.71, 1.71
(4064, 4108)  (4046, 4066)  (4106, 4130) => 0.047 mag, 1.76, 1.68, 1.73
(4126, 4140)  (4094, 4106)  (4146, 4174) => -0.122 mag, 1.43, 1.77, 1.62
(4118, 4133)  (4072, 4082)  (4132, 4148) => 0.056 mag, 1.76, 1.84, 1.82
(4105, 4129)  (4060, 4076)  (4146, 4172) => 0.086 mag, 1.84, 1.77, 1.81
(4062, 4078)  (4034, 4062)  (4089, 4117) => -0.098 mag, 1.8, 1.52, 1.69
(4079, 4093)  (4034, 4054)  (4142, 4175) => 0.080 mag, 1.8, 1.78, 1.79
